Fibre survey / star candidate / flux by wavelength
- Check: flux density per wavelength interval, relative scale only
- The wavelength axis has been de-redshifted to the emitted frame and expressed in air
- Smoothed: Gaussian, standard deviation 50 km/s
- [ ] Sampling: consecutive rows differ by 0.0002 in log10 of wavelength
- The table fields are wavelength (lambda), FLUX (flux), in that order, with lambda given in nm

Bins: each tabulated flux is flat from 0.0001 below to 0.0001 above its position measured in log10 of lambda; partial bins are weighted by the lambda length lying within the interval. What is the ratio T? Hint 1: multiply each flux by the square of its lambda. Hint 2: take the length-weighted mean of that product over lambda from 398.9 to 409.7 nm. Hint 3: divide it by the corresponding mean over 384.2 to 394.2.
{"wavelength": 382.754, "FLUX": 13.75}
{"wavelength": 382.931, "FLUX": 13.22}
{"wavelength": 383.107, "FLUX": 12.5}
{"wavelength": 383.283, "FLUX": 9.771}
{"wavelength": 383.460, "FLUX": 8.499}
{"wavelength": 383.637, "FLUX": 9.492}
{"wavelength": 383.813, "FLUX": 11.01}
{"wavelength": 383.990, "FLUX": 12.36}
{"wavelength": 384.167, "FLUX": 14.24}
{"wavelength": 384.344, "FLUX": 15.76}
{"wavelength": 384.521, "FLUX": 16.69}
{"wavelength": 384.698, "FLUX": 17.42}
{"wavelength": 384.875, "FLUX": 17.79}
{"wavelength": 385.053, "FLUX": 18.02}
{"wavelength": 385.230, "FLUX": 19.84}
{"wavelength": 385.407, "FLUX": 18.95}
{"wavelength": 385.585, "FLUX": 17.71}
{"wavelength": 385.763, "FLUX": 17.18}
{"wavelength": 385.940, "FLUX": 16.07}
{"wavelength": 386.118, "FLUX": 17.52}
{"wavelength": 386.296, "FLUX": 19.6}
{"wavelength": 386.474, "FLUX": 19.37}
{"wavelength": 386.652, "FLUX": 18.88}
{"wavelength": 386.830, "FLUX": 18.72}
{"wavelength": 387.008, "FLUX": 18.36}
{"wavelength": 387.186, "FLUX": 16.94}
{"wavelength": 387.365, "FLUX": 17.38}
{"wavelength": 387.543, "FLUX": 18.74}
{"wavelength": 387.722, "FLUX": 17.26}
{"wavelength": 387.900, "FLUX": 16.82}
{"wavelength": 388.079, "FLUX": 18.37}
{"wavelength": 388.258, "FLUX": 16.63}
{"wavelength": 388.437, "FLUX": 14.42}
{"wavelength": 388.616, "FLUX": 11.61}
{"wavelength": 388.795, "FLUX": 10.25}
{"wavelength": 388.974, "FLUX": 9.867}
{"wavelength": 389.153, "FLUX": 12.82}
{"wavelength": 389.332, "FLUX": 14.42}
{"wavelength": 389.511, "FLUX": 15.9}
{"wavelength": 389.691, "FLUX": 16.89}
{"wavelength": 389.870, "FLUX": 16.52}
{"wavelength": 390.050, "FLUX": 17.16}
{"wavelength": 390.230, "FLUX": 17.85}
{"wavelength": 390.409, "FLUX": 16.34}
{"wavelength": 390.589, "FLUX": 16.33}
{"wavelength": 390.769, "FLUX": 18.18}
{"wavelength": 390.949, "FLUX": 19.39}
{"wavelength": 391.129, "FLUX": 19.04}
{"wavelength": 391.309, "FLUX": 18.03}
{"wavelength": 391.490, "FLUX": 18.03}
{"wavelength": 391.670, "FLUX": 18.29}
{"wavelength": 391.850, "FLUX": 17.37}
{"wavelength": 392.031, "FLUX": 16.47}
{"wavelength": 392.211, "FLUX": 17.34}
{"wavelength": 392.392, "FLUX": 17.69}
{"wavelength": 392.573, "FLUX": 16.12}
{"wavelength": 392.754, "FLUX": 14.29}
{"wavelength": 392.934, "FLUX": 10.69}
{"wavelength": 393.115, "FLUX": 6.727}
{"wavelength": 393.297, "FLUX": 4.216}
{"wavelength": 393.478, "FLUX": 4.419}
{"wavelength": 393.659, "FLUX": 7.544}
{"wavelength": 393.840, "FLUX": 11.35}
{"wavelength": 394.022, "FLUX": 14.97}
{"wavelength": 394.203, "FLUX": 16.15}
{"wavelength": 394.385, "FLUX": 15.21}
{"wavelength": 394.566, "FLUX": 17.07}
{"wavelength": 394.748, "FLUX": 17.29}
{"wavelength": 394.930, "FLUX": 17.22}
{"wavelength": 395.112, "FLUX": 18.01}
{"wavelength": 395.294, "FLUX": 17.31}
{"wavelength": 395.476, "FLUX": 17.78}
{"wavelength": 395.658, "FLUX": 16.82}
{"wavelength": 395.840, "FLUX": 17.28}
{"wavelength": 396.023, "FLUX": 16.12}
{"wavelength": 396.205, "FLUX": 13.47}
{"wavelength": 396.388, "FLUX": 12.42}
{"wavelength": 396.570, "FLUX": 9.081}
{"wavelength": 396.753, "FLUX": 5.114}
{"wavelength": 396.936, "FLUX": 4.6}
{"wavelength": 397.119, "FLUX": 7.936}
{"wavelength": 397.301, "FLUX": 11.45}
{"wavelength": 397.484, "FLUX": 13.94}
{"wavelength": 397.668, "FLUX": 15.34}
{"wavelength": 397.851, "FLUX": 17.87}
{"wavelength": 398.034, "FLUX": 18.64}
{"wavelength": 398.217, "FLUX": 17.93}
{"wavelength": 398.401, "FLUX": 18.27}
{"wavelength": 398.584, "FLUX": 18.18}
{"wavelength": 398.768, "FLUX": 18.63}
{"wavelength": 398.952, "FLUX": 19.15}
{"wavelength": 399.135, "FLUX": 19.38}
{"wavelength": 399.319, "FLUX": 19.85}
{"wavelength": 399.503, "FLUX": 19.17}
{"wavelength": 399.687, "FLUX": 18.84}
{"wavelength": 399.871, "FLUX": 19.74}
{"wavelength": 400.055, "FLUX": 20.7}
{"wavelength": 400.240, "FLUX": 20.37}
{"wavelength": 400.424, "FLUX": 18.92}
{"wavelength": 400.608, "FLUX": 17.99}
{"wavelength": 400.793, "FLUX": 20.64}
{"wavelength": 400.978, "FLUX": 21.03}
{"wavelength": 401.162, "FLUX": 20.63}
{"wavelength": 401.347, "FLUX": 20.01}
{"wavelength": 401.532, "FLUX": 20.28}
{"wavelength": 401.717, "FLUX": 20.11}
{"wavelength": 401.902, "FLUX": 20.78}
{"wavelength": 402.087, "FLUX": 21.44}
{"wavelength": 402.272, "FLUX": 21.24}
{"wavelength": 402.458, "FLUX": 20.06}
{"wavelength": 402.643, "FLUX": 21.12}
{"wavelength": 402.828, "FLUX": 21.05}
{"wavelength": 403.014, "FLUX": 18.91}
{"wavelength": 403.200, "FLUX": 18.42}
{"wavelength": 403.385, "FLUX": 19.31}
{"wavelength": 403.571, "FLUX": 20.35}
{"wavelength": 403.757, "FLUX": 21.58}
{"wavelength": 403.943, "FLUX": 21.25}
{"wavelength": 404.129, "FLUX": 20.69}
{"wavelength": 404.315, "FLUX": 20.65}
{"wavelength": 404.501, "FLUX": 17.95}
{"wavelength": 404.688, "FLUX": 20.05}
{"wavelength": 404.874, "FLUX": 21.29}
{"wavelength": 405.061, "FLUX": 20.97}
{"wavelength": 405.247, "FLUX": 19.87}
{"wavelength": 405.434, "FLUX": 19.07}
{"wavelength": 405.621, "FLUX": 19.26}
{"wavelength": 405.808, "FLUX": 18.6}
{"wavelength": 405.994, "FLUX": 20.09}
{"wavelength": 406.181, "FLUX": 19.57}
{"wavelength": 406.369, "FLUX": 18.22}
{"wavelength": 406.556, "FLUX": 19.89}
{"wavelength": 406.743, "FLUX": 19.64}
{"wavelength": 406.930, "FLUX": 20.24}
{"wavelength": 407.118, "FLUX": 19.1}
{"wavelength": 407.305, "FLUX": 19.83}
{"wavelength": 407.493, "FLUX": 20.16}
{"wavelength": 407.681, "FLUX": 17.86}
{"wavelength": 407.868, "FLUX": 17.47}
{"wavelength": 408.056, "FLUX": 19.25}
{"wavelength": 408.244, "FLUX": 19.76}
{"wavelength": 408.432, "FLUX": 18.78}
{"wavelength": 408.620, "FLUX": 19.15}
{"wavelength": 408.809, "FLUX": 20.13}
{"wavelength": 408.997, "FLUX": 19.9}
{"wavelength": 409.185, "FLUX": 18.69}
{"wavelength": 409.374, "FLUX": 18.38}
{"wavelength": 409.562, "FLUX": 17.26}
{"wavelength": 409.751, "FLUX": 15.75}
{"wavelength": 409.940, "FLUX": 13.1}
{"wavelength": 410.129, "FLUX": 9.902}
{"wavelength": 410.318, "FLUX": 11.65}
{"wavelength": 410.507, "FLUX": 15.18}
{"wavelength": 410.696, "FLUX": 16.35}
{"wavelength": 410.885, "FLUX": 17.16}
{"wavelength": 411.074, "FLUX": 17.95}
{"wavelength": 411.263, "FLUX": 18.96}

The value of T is 1.3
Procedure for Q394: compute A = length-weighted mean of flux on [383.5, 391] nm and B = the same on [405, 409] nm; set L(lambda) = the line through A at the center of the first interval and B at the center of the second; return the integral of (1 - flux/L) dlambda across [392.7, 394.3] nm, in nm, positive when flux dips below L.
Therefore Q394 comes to 0.68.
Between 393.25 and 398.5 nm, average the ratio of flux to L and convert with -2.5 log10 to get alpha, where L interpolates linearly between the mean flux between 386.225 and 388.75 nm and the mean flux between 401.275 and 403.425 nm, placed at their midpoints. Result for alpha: 0.35 mag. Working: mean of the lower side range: 17.2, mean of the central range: 13.7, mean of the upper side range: 20.3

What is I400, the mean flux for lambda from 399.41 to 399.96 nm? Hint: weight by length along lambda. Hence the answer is 19.3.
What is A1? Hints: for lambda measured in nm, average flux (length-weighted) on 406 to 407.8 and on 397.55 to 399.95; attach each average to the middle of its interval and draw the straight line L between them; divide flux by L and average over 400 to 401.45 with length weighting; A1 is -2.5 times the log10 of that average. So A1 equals -0.07 mag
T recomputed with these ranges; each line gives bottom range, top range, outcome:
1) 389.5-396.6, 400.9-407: 1.39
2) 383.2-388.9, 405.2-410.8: 1.26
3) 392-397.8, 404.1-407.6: 1.58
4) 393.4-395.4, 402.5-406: 1.47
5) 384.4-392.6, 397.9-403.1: 1.24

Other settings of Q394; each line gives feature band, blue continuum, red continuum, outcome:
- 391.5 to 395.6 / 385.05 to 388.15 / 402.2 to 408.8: 0.955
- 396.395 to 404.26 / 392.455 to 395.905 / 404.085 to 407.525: -0.481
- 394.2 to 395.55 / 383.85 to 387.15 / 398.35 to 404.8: 0.129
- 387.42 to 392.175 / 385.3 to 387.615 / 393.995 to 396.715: 0.232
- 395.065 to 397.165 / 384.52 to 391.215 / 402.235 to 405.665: 0.626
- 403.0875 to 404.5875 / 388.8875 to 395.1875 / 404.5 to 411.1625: -0.222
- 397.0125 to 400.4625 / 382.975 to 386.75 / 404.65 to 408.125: 0.118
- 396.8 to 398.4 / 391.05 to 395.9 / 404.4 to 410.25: 0.254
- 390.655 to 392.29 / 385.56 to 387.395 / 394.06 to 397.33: -0.225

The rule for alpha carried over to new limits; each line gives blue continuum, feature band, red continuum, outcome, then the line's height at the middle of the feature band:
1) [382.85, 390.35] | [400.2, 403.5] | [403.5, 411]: -0.13 mag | 17.8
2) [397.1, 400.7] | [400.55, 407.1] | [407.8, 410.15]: -0.13 mag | 17.8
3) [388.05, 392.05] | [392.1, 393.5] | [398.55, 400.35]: 0.39 mag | 17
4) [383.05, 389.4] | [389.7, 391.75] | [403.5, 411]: -0.09 mag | 16.2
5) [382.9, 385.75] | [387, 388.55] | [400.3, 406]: -0.09 mag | 15.7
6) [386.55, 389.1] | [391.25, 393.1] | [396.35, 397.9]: -0.18 mag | 13.5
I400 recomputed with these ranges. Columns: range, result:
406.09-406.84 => 19.3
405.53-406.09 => 19.3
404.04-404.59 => 19.8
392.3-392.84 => 16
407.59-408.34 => 18.6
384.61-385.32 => 18.3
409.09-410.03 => 16.7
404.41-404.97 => 19.7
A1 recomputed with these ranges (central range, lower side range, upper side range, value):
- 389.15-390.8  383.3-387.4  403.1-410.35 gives 0.03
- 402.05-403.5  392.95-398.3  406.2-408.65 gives -0.20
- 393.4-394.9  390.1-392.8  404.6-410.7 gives 0.31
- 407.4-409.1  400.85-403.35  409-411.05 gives -0.15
